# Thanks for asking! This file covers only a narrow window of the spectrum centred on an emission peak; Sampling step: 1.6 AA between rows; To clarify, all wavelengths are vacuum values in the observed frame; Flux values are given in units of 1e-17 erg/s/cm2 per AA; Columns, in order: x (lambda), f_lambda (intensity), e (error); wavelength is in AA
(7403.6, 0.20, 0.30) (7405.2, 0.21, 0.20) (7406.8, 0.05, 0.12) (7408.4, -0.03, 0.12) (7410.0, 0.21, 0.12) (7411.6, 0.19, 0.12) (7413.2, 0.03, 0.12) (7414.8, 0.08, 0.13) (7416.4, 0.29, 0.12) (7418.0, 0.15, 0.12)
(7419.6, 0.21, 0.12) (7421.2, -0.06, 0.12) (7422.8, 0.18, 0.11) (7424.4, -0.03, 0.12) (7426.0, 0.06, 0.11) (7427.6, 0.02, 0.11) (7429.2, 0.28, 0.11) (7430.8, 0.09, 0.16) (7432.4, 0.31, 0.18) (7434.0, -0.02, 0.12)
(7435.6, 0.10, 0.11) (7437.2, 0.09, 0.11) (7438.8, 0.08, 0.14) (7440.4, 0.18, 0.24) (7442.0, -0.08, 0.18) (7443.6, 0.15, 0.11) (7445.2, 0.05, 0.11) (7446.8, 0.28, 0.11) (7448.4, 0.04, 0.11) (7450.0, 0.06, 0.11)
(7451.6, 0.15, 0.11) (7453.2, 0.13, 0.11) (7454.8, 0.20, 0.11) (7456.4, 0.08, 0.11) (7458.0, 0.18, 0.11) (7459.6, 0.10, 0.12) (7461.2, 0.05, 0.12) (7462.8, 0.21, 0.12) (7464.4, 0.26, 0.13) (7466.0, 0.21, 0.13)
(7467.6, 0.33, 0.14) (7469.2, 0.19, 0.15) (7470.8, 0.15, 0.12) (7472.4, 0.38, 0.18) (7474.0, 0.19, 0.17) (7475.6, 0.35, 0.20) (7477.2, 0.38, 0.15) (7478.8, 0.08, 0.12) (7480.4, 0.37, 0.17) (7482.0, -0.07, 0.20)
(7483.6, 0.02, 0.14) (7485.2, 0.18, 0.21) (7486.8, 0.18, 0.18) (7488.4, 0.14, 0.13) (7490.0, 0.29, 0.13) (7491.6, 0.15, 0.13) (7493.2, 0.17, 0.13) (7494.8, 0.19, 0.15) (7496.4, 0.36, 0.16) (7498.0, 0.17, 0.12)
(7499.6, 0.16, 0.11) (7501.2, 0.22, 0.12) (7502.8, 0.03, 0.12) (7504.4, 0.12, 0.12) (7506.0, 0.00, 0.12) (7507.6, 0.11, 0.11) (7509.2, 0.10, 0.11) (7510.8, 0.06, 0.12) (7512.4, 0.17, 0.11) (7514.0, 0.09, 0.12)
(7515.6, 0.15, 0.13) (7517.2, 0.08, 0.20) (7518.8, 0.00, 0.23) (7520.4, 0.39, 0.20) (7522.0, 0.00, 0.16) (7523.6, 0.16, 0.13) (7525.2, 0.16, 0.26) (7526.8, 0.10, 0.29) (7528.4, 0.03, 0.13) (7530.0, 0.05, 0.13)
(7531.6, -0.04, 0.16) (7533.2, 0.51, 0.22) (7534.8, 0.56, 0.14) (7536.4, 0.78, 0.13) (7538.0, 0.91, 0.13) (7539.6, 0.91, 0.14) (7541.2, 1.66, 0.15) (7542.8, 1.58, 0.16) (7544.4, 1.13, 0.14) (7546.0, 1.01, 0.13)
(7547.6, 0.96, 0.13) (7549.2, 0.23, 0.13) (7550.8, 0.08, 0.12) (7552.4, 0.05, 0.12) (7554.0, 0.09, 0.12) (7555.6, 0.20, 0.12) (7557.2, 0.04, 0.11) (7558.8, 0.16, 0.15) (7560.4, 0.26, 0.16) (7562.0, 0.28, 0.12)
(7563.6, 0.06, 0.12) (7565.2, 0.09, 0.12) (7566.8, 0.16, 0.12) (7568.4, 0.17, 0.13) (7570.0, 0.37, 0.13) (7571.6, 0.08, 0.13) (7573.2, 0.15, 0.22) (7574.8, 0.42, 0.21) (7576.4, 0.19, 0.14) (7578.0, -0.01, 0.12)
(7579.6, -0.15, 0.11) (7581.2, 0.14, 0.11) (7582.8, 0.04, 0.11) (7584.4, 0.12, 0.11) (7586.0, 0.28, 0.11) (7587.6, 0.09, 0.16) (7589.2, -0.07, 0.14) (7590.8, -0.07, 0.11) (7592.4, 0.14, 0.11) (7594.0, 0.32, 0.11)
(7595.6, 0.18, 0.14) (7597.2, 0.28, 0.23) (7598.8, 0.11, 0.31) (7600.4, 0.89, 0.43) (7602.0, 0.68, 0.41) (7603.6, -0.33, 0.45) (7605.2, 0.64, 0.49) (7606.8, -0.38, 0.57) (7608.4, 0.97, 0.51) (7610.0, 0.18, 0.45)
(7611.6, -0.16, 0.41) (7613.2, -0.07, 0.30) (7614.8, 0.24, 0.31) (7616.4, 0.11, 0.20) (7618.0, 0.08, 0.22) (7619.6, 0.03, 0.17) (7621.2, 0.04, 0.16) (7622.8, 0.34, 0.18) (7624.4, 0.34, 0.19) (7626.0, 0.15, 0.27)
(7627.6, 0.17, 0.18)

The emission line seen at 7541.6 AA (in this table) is [O II] 3727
